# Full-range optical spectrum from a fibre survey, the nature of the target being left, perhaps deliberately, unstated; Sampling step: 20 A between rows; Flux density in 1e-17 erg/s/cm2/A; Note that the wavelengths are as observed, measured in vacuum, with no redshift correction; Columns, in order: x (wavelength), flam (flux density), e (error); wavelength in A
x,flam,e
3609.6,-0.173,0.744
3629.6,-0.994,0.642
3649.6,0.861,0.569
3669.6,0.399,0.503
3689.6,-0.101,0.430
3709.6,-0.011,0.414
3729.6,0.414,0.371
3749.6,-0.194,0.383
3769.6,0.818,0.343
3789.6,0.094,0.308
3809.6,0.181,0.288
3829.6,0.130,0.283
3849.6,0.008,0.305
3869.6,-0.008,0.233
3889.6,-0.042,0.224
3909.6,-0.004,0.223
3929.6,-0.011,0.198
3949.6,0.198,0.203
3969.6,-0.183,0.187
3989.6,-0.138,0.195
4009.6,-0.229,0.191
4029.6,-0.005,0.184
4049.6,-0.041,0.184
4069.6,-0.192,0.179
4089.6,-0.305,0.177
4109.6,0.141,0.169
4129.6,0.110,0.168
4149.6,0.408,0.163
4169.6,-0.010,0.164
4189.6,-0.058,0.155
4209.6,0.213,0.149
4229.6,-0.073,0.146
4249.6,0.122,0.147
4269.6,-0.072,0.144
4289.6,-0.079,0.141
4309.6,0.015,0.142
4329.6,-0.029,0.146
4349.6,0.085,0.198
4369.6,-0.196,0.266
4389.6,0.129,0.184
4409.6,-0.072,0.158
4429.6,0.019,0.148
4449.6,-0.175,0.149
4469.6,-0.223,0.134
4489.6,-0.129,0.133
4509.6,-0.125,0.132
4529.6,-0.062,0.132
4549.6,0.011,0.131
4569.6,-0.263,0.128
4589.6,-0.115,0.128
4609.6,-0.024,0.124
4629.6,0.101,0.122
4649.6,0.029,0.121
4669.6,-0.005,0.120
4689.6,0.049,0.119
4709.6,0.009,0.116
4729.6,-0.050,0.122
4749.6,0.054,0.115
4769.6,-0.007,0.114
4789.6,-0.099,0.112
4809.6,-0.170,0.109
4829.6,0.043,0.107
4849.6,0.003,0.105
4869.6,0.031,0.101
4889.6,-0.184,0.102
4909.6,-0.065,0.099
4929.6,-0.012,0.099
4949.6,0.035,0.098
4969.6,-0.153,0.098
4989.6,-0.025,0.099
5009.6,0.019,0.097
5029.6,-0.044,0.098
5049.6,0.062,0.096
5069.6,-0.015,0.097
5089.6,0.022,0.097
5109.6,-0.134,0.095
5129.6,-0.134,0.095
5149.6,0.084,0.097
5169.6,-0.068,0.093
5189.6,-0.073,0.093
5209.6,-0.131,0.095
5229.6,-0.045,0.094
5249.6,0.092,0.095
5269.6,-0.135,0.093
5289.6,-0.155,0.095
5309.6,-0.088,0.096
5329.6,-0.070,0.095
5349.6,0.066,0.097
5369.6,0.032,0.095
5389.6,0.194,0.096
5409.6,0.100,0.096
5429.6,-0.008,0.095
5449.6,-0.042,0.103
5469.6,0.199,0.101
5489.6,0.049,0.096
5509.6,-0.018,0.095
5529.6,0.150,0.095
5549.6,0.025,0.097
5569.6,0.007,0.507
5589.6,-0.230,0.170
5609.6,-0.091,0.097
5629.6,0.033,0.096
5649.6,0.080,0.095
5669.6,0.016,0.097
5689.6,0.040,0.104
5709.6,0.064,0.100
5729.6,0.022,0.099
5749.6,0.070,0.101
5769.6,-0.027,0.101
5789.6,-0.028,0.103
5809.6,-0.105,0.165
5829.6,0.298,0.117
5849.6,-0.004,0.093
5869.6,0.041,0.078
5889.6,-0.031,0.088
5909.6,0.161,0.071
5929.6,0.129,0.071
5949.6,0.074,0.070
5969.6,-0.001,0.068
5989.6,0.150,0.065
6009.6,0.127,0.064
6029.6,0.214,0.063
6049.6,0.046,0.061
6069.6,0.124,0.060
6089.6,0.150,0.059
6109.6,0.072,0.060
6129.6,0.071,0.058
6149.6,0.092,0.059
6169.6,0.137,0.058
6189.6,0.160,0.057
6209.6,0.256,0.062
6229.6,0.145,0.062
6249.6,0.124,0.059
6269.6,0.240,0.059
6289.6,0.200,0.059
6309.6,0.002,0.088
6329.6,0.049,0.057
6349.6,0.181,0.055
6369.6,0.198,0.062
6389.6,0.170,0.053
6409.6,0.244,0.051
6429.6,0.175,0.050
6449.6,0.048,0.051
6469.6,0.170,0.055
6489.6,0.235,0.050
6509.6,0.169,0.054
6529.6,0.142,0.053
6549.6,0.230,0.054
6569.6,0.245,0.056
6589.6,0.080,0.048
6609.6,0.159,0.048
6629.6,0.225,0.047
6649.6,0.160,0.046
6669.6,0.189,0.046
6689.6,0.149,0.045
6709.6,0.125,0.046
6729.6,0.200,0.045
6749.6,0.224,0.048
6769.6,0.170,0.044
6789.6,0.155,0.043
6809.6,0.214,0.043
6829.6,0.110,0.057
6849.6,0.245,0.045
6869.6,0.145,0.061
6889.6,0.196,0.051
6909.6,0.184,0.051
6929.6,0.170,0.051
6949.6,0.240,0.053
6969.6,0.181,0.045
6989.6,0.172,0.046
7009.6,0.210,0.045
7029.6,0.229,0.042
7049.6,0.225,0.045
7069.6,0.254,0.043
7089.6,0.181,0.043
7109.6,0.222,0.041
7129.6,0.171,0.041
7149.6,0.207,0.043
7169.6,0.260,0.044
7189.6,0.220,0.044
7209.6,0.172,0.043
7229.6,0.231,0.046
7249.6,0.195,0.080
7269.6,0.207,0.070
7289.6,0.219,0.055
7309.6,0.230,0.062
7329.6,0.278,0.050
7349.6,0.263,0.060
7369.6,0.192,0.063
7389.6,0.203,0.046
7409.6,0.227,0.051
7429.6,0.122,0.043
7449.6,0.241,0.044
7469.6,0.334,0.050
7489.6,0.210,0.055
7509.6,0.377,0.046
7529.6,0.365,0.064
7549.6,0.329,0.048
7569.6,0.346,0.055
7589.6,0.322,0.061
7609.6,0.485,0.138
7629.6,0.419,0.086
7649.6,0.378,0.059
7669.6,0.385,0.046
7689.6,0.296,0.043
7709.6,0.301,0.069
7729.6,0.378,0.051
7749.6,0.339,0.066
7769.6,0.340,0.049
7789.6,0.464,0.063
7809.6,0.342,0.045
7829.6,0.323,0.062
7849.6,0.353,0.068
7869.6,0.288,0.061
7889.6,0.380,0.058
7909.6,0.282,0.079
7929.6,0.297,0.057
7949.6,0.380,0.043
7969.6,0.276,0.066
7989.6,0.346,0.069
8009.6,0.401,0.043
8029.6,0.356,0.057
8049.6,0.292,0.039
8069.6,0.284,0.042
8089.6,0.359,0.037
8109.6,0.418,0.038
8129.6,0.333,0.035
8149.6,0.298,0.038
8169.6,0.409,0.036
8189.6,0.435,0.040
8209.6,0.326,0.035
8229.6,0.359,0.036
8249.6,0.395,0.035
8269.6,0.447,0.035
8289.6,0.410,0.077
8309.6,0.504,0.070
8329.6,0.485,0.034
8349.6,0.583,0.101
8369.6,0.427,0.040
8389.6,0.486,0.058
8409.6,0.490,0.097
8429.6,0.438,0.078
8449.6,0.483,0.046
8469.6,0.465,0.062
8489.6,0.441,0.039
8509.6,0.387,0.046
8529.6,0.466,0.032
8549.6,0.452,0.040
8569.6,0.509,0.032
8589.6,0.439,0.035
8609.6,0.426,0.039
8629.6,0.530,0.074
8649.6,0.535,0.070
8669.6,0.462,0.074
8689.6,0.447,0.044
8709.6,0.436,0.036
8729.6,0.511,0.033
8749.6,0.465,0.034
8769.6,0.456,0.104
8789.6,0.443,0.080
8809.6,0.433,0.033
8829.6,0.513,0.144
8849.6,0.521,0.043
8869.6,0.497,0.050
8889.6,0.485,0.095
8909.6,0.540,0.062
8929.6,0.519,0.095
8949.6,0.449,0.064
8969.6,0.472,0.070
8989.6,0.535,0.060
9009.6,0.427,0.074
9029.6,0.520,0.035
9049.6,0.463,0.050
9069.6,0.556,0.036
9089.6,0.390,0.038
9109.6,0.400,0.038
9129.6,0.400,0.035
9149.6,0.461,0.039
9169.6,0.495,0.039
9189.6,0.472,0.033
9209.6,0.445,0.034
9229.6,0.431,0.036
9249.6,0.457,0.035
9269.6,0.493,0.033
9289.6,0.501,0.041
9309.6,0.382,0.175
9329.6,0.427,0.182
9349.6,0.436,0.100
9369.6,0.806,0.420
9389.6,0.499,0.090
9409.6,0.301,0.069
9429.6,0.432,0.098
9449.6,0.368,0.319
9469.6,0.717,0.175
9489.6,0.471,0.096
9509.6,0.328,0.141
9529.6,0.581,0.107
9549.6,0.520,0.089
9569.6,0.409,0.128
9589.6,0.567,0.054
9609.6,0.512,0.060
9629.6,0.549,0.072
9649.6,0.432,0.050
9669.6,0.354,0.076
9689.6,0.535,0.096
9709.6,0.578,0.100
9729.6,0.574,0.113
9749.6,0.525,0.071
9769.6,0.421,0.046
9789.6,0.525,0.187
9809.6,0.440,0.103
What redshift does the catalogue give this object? 0.873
